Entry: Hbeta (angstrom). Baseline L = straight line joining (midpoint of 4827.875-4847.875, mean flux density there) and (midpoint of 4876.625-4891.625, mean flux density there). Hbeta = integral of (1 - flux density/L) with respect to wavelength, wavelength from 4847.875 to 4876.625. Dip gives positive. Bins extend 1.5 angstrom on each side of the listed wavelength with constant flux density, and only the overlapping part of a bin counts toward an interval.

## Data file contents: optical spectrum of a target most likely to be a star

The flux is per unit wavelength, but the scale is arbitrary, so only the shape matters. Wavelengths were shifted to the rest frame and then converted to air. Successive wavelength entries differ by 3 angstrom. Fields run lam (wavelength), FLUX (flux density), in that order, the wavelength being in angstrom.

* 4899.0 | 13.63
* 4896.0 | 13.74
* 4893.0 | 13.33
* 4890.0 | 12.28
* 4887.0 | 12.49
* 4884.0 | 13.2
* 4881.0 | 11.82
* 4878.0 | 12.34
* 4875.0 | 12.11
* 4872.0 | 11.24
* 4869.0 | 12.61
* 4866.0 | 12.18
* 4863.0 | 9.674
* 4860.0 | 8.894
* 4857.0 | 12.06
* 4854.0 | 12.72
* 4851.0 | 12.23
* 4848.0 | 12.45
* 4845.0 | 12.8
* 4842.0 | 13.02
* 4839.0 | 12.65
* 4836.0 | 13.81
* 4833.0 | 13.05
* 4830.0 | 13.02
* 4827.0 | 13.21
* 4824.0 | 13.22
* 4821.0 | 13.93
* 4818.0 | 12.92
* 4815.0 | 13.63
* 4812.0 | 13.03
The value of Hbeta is 2.6 angstrom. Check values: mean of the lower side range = 13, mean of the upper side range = 12.4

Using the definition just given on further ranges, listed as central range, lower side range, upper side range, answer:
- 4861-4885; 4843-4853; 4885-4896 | 1.7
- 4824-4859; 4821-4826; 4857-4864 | -3.4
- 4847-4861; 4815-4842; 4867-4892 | 1.1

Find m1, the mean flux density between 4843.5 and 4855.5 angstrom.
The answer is 12.5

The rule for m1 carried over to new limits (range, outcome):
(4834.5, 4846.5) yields 13.1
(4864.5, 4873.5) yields 12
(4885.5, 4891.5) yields 12.4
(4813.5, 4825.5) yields 13.4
